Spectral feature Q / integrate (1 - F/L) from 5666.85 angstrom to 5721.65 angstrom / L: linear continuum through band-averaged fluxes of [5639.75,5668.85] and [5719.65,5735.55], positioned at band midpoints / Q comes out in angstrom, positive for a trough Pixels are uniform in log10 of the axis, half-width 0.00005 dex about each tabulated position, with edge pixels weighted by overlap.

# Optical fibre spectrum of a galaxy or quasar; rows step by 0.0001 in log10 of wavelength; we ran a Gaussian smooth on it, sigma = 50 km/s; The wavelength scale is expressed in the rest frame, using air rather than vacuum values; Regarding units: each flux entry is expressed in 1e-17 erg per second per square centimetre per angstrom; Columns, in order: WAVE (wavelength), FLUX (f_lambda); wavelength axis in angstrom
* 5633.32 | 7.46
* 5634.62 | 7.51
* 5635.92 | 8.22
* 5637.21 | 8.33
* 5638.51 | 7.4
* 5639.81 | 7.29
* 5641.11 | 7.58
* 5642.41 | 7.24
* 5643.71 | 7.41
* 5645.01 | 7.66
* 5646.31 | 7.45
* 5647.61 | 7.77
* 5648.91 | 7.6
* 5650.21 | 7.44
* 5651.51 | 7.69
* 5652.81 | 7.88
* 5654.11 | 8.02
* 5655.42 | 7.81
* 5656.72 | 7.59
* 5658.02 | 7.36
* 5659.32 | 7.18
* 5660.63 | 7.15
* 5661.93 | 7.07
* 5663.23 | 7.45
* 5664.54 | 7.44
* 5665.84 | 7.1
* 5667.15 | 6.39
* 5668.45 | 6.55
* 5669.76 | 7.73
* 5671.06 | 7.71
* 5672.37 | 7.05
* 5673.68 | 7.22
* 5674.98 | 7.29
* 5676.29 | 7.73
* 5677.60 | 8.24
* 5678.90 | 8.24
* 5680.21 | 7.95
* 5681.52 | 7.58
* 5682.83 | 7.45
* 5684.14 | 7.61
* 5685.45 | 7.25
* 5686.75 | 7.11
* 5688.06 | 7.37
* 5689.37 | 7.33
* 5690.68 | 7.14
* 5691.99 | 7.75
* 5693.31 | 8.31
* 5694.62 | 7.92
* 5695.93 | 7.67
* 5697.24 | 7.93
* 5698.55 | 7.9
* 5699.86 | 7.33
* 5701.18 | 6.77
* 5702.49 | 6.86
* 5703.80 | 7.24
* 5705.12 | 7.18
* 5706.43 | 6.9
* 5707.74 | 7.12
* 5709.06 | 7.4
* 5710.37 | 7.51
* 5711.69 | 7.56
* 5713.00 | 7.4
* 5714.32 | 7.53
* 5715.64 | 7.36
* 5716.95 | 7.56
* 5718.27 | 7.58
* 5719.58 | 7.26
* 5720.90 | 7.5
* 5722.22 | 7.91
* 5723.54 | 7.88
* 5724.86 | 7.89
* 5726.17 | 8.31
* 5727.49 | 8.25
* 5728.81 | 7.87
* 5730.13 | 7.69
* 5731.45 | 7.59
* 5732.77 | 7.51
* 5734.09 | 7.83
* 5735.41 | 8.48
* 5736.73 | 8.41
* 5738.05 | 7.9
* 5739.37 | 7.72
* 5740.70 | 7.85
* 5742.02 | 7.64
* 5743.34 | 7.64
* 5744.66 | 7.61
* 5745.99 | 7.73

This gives 1.4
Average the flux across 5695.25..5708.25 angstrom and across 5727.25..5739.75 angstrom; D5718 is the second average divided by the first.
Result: 1.09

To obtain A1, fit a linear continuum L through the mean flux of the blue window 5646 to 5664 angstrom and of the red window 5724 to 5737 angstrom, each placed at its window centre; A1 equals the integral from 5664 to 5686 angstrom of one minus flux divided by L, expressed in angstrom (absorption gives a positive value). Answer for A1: 0.59 angstrom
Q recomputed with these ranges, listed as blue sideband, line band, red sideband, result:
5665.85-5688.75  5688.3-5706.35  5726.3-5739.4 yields 0.4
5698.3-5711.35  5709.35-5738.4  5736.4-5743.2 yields -0.7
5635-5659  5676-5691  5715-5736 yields 0.2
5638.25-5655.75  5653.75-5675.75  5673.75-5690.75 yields 0.8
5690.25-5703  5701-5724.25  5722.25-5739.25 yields 1.1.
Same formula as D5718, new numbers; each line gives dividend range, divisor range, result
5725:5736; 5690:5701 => 1.03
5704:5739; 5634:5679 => 1.02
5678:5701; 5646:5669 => 1.03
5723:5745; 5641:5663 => 1.05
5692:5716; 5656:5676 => 1.03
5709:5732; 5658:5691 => 1.04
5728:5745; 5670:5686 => 1.03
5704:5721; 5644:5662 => 0.97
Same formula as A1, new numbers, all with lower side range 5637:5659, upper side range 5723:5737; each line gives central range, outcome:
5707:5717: 0.59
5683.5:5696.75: 0.40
